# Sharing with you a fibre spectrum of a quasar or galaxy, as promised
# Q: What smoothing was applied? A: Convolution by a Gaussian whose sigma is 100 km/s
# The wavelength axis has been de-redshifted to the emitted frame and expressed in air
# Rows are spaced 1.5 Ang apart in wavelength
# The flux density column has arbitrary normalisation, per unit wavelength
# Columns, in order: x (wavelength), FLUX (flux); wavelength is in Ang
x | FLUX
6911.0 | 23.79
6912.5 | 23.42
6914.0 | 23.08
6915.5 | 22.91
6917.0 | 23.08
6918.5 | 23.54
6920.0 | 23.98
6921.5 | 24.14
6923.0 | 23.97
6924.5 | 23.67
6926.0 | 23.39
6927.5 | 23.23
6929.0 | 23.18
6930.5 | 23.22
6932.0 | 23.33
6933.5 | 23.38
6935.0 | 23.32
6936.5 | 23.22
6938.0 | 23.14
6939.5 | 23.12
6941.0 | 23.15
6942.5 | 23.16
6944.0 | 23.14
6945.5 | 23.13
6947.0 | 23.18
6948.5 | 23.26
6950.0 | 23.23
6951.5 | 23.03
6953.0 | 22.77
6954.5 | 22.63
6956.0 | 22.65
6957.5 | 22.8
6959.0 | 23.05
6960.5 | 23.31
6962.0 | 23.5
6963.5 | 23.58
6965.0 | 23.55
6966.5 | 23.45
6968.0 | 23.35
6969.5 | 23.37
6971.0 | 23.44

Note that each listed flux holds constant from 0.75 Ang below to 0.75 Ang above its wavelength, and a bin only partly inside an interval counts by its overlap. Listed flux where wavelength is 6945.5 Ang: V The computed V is 23.13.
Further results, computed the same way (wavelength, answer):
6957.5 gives 22.8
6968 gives 23.35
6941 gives 23.15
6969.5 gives 23.37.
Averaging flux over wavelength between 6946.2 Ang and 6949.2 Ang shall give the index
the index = 23.2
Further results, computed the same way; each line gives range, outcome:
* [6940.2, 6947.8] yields 23.2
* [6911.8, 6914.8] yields 23.2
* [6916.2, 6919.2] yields 23.3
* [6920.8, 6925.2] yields 23.9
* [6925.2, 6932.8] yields 23.3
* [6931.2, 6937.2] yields 23.3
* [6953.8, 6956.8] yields 22.6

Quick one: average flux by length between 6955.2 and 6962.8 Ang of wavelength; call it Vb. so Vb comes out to 23.1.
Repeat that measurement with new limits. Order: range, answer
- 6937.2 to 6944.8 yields 23.1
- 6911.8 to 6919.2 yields 23.2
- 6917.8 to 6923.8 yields 23.9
